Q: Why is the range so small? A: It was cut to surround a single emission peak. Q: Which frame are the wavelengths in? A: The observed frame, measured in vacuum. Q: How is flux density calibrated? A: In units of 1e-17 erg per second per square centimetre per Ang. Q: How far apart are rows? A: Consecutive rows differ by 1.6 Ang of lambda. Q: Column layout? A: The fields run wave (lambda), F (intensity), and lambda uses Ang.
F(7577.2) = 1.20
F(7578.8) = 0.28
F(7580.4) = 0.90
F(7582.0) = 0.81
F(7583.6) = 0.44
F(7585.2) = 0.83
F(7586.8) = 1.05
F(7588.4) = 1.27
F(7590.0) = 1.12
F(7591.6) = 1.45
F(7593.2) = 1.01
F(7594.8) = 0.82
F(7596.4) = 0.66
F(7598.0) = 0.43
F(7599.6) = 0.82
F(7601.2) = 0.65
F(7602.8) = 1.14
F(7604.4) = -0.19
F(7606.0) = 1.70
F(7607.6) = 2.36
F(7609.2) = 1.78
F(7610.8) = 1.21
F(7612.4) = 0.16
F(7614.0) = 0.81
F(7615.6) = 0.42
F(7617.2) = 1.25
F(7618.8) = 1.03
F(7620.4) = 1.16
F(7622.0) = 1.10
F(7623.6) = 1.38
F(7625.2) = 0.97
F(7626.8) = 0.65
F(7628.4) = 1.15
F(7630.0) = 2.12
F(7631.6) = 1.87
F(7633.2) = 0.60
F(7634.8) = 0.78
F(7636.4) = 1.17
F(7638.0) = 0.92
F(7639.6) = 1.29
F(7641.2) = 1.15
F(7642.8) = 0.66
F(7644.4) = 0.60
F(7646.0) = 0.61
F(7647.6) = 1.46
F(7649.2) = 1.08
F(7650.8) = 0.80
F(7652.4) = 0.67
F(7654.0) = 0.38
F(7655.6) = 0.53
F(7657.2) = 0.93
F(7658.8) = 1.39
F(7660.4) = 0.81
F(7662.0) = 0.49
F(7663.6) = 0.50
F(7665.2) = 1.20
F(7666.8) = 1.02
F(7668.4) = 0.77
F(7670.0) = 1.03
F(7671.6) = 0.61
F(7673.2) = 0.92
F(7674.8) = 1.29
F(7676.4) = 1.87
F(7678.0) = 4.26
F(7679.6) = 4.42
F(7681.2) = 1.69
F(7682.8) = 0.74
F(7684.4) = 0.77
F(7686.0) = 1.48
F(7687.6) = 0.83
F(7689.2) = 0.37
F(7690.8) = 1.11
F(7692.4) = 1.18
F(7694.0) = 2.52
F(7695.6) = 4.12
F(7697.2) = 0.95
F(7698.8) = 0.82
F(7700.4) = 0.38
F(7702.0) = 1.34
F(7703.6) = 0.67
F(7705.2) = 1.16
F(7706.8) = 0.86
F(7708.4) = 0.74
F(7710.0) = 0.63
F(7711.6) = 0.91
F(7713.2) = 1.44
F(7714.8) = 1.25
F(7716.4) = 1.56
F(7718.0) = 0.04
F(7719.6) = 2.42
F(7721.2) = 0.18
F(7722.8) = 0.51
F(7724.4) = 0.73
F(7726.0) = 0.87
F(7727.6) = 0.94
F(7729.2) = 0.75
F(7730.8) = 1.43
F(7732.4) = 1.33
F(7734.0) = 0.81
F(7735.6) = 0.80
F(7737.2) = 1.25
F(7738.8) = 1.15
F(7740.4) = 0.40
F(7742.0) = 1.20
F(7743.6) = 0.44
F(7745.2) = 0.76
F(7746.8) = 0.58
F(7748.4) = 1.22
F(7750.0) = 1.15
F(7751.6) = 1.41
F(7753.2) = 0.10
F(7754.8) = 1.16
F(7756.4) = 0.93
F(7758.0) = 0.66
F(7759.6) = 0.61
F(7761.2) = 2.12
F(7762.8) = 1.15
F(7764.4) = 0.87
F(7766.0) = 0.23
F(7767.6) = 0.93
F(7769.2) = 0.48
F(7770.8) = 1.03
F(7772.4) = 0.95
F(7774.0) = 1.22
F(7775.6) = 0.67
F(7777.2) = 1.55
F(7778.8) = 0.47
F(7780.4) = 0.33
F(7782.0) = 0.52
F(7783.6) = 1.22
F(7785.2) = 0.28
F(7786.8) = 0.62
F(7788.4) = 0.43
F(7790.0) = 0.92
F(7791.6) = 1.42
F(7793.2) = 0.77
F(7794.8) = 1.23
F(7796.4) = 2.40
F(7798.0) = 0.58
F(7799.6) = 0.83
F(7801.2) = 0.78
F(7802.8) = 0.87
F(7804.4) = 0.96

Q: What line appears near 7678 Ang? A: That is [S II] 6716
